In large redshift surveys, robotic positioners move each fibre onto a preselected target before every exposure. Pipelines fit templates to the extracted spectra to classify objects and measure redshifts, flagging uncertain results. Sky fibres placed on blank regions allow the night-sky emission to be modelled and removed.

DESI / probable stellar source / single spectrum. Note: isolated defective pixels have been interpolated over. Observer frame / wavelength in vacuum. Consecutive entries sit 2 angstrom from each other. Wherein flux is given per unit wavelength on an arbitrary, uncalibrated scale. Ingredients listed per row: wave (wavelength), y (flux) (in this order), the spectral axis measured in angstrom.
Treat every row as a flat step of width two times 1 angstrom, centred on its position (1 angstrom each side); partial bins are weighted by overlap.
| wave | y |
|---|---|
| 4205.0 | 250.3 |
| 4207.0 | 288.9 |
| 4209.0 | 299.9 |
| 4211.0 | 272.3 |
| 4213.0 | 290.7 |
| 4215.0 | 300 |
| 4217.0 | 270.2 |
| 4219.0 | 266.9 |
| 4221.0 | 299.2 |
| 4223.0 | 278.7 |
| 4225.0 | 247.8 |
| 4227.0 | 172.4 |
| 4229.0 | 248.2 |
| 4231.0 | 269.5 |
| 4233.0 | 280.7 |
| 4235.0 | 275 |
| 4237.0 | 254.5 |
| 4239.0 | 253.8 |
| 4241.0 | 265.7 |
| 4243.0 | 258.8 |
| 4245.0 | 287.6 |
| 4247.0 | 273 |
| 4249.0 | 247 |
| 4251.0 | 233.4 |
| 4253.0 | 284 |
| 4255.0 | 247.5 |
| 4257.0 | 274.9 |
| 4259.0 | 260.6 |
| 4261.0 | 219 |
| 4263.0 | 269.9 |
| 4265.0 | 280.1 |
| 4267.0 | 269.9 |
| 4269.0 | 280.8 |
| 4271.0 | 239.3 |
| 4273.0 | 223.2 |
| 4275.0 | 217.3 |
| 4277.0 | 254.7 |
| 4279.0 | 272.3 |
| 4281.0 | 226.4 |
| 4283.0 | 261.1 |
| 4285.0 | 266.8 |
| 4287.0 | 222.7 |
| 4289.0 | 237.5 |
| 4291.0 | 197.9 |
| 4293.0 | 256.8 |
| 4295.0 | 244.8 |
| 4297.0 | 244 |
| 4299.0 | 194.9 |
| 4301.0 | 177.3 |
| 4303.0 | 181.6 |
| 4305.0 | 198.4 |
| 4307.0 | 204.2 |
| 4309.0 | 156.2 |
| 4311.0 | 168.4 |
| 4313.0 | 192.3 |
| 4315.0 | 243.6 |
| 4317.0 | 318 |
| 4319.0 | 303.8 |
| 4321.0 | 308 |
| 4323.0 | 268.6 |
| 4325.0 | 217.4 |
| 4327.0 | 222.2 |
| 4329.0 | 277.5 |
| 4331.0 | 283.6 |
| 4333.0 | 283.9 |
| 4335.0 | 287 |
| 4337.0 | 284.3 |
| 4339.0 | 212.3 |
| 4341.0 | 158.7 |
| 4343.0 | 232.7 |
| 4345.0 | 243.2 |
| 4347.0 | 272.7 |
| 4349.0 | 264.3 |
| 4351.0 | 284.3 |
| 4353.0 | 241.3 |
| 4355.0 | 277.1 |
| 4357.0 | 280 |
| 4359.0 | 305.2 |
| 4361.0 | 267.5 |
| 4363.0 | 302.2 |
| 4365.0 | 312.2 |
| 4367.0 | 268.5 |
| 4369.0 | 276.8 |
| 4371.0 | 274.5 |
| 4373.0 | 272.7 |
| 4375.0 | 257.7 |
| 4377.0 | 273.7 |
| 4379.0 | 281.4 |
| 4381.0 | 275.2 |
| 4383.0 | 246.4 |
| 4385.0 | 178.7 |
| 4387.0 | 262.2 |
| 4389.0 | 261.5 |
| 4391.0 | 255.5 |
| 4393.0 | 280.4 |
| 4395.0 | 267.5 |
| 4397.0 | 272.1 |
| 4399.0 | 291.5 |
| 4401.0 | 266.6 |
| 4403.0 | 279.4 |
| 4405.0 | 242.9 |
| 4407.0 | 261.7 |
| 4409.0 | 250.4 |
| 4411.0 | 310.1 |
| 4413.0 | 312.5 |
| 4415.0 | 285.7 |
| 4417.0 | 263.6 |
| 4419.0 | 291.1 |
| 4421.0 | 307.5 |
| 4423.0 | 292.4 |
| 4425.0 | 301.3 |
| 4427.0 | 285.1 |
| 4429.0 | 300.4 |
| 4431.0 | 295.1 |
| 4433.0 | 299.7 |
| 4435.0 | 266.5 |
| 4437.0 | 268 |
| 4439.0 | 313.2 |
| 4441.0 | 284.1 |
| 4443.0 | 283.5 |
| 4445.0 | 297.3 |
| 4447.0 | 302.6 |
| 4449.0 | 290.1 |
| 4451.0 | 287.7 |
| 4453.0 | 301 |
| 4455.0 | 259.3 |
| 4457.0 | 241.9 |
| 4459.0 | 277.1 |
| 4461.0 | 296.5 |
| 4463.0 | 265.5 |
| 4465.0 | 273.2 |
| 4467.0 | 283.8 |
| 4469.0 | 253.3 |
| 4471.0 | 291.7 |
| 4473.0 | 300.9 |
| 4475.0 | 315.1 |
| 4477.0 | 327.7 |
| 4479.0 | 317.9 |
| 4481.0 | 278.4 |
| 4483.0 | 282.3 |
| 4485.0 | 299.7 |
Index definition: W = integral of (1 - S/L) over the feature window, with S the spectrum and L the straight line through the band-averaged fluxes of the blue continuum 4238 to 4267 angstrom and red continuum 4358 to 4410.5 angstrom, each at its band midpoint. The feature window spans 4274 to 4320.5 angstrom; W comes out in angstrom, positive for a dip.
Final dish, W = 6.21 angstrom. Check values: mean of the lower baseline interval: 261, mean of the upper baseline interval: 269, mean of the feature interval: 229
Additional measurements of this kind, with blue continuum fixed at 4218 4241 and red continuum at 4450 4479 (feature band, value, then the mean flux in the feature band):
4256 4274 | 0.4 angstrom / 258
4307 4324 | 1.7 angstrom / 242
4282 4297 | 1.4 angstrom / 241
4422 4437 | -0.5 angstrom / 290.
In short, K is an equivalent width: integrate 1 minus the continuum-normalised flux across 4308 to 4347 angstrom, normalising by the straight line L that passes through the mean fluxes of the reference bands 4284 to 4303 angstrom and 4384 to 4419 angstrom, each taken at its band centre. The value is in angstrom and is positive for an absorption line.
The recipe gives -1.3 angstrom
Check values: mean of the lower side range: 225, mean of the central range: 246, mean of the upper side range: 268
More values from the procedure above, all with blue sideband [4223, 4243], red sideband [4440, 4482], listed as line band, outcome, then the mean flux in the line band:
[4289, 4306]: 3.2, 213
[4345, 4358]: 0.1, 268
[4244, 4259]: -0.4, 264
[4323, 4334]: 0.4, 258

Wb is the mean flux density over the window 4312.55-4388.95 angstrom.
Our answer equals 264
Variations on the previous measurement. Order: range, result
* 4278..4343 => 237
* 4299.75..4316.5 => 194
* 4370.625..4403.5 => 264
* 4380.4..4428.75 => 273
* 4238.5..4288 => 256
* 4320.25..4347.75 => 253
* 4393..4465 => 283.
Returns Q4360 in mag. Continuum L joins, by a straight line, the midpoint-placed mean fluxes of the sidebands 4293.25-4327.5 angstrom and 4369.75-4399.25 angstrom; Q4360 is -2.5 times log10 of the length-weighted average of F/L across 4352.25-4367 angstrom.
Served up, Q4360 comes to -0.13 mag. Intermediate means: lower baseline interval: 227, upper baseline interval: 263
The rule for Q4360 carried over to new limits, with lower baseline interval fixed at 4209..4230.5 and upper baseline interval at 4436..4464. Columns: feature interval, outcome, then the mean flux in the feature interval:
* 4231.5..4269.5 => 0.02 mag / 264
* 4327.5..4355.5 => 0.08 mag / 256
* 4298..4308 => 0.38 mag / 191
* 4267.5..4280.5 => 0.09 mag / 248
